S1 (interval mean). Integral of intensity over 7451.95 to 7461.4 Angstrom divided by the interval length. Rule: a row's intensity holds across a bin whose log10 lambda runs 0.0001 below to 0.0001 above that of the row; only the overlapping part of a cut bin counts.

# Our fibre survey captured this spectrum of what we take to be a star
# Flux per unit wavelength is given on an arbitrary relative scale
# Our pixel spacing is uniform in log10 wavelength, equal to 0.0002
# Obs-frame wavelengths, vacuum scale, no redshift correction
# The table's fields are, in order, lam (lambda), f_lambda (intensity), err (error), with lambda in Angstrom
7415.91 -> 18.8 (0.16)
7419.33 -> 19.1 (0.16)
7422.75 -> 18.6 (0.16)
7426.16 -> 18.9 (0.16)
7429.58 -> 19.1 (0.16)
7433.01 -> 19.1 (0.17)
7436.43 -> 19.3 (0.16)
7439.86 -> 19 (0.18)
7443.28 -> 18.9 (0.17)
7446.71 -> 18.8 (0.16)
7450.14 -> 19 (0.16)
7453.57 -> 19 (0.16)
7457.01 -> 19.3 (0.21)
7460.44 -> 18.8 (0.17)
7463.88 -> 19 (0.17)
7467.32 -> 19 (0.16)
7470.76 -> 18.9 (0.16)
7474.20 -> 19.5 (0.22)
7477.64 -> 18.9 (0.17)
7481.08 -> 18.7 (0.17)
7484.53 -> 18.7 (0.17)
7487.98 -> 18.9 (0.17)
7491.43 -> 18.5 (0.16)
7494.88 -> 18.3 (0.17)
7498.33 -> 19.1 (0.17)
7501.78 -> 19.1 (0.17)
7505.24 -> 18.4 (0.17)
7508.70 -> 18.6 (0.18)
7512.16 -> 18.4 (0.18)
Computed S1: 19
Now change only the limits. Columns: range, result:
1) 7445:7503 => 18.9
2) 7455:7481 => 19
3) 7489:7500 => 18.7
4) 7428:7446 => 19.1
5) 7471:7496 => 18.8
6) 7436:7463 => 19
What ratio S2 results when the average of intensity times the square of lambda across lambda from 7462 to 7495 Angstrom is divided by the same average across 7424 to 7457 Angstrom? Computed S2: 1.00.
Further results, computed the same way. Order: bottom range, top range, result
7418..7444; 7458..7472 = 1.01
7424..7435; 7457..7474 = 1.01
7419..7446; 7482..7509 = 1.00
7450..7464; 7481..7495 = 0.99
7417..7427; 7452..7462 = 1.02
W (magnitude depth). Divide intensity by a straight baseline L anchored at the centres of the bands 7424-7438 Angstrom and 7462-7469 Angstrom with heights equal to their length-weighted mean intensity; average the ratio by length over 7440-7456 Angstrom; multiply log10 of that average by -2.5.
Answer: 0.00 mag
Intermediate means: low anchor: 19.1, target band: 18.9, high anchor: 19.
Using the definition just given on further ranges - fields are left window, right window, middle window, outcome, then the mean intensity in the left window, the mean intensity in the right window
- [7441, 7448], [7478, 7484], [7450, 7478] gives -0.01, 18.9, 18.7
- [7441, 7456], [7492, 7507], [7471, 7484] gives -0.01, 18.9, 18.7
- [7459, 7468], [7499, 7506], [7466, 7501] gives 0.00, 18.9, 18.8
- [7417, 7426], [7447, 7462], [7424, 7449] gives 0.00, 18.9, 19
